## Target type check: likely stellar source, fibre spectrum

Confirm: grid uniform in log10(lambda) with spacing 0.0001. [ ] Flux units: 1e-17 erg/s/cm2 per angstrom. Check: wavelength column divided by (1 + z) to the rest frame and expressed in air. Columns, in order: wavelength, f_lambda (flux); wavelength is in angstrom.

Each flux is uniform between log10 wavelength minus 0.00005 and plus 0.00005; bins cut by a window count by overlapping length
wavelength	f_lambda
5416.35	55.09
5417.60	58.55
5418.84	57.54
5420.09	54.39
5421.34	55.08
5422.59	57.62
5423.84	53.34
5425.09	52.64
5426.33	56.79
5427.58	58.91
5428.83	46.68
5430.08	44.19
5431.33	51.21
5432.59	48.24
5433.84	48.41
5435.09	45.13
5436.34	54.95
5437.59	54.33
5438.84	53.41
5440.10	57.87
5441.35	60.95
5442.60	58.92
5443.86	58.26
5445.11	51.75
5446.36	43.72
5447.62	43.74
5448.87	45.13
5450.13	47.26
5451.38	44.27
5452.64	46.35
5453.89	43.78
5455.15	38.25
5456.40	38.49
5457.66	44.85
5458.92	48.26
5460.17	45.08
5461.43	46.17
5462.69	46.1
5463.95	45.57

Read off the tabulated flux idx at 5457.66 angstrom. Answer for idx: 44.85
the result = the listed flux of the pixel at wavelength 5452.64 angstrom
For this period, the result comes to 46.35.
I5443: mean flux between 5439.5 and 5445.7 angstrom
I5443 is 57.6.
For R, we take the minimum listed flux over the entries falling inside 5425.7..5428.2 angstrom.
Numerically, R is 56.79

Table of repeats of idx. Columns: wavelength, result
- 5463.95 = 45.57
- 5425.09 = 52.64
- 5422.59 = 57.62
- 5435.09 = 45.13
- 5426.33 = 56.79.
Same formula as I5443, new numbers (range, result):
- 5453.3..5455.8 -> 41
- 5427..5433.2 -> 49.7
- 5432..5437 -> 49.3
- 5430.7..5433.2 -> 49.5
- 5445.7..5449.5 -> 44.3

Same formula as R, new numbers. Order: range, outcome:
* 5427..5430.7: 44.19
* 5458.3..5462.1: 45.08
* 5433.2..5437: 45.13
